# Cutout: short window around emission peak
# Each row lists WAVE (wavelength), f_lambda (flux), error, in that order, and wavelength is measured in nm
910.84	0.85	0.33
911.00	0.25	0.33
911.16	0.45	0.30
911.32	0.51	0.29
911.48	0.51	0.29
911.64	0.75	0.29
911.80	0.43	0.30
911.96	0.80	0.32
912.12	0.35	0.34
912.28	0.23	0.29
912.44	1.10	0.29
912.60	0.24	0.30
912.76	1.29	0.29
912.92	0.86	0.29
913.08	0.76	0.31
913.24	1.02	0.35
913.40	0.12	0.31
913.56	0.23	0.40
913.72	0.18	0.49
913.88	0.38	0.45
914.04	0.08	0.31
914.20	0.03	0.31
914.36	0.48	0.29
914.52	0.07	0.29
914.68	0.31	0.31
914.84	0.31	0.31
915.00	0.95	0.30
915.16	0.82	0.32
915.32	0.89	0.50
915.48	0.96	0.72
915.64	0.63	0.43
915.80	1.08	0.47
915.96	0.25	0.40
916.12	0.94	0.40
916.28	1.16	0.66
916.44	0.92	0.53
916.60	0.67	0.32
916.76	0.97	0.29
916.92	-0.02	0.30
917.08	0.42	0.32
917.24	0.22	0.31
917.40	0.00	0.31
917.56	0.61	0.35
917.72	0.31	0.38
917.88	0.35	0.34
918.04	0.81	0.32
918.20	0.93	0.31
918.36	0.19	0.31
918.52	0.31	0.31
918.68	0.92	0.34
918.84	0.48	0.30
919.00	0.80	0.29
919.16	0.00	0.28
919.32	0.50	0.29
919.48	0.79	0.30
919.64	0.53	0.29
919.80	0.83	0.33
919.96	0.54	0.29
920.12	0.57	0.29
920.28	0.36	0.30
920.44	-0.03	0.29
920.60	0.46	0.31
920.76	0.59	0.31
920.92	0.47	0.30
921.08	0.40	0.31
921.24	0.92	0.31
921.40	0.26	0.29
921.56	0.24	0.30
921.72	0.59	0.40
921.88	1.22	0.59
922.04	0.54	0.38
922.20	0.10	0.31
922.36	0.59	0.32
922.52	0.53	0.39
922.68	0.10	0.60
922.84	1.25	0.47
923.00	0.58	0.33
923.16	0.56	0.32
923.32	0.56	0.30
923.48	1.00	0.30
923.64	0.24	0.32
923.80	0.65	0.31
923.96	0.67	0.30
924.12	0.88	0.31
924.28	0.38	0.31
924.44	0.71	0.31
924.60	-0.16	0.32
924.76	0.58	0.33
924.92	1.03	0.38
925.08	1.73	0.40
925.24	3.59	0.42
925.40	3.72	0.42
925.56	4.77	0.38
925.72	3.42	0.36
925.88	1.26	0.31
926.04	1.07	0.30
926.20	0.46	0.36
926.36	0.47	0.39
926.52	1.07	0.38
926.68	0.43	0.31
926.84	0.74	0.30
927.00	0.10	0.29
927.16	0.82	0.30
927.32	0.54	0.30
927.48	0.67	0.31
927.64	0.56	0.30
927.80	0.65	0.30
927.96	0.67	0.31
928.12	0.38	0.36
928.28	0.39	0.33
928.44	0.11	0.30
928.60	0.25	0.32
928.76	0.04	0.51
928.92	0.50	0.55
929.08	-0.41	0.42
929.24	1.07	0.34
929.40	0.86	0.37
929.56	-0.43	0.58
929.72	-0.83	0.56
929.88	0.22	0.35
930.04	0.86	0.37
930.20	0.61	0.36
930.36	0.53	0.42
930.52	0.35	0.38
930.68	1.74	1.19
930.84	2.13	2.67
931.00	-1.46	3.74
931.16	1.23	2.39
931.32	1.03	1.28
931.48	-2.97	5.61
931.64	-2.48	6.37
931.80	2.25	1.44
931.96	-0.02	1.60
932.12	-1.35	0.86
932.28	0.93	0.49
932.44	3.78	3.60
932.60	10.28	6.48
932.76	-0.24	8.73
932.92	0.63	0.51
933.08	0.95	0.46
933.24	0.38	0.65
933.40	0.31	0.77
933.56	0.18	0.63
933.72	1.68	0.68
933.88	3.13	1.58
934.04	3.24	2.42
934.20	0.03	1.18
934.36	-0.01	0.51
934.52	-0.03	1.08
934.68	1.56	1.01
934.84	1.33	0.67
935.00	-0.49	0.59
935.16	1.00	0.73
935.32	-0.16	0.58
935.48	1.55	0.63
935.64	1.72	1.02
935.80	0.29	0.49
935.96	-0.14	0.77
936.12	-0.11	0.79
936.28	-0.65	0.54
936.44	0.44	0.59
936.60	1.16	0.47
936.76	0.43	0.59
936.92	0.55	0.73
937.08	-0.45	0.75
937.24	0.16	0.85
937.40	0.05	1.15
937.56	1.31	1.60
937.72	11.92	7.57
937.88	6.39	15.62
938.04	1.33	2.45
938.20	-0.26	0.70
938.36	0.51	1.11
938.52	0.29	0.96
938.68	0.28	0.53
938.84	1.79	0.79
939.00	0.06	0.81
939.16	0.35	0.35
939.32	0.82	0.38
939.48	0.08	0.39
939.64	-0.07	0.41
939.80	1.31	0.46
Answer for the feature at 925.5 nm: Hbeta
